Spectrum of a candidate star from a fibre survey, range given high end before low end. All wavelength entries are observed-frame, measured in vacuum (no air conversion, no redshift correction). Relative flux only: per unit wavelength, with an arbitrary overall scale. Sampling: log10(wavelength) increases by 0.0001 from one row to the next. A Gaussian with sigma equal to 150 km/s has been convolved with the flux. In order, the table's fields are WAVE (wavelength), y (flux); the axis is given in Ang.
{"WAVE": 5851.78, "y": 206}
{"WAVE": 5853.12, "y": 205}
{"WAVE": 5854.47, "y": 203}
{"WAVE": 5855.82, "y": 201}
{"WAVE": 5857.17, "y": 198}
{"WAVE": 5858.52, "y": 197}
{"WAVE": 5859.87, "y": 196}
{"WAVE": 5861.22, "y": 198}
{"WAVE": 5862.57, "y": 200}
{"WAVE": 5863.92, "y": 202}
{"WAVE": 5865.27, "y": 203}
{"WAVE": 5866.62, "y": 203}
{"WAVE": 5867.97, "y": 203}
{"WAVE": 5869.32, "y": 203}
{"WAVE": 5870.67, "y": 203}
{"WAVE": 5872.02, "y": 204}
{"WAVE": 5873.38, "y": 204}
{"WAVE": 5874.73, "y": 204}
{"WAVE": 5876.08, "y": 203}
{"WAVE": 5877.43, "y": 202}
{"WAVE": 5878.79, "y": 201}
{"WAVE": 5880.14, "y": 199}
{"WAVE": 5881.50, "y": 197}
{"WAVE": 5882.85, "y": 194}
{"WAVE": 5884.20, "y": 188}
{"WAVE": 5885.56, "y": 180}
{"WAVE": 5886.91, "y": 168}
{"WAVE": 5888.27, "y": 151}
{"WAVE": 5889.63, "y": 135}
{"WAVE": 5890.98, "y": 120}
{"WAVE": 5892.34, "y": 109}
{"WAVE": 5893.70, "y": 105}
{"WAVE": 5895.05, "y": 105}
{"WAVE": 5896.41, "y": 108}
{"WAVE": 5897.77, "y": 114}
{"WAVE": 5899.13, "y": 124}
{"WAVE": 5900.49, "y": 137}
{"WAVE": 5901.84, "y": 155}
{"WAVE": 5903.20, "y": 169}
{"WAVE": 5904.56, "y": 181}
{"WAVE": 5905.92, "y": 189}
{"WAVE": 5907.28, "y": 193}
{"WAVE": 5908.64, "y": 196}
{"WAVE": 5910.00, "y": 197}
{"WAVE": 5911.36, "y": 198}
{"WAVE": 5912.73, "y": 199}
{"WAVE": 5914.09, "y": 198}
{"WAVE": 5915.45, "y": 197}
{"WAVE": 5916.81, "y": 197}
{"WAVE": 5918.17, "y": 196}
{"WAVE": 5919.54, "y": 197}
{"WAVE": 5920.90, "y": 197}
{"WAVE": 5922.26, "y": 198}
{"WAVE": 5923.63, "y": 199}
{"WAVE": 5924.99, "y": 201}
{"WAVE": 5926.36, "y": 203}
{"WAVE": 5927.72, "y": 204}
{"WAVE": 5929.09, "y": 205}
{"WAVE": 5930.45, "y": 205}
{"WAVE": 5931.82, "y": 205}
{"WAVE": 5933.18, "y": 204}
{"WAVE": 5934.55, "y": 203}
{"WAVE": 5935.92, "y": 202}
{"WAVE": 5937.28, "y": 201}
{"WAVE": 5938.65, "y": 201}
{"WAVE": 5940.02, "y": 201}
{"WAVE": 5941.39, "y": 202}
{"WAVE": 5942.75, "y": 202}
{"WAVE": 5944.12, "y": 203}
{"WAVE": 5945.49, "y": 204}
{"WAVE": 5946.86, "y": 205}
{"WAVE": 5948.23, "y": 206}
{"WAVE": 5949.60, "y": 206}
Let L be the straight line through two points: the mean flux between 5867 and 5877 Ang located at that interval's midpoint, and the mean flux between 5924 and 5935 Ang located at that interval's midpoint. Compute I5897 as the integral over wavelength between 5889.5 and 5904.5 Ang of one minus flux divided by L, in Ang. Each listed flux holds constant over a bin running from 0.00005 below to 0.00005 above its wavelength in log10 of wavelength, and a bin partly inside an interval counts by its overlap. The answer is 5.6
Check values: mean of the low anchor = 204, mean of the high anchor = 204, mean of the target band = 128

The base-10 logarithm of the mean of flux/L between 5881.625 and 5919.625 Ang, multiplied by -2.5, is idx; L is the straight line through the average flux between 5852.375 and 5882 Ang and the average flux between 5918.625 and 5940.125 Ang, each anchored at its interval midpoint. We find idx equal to 0.22 mag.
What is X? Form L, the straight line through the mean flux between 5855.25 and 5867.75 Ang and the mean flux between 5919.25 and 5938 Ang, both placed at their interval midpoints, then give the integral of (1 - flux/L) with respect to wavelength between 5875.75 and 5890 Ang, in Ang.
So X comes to 1.2 Ang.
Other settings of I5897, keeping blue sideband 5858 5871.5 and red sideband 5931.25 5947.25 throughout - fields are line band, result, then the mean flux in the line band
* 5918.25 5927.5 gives 0.14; 199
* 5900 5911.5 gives 1.29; 179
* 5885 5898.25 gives 4.75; 129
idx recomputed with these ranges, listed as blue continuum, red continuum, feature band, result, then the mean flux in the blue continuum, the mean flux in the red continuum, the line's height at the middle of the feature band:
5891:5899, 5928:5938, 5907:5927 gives -0.209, 110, 204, 164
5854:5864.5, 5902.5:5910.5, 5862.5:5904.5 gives 0.138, 199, 187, 193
